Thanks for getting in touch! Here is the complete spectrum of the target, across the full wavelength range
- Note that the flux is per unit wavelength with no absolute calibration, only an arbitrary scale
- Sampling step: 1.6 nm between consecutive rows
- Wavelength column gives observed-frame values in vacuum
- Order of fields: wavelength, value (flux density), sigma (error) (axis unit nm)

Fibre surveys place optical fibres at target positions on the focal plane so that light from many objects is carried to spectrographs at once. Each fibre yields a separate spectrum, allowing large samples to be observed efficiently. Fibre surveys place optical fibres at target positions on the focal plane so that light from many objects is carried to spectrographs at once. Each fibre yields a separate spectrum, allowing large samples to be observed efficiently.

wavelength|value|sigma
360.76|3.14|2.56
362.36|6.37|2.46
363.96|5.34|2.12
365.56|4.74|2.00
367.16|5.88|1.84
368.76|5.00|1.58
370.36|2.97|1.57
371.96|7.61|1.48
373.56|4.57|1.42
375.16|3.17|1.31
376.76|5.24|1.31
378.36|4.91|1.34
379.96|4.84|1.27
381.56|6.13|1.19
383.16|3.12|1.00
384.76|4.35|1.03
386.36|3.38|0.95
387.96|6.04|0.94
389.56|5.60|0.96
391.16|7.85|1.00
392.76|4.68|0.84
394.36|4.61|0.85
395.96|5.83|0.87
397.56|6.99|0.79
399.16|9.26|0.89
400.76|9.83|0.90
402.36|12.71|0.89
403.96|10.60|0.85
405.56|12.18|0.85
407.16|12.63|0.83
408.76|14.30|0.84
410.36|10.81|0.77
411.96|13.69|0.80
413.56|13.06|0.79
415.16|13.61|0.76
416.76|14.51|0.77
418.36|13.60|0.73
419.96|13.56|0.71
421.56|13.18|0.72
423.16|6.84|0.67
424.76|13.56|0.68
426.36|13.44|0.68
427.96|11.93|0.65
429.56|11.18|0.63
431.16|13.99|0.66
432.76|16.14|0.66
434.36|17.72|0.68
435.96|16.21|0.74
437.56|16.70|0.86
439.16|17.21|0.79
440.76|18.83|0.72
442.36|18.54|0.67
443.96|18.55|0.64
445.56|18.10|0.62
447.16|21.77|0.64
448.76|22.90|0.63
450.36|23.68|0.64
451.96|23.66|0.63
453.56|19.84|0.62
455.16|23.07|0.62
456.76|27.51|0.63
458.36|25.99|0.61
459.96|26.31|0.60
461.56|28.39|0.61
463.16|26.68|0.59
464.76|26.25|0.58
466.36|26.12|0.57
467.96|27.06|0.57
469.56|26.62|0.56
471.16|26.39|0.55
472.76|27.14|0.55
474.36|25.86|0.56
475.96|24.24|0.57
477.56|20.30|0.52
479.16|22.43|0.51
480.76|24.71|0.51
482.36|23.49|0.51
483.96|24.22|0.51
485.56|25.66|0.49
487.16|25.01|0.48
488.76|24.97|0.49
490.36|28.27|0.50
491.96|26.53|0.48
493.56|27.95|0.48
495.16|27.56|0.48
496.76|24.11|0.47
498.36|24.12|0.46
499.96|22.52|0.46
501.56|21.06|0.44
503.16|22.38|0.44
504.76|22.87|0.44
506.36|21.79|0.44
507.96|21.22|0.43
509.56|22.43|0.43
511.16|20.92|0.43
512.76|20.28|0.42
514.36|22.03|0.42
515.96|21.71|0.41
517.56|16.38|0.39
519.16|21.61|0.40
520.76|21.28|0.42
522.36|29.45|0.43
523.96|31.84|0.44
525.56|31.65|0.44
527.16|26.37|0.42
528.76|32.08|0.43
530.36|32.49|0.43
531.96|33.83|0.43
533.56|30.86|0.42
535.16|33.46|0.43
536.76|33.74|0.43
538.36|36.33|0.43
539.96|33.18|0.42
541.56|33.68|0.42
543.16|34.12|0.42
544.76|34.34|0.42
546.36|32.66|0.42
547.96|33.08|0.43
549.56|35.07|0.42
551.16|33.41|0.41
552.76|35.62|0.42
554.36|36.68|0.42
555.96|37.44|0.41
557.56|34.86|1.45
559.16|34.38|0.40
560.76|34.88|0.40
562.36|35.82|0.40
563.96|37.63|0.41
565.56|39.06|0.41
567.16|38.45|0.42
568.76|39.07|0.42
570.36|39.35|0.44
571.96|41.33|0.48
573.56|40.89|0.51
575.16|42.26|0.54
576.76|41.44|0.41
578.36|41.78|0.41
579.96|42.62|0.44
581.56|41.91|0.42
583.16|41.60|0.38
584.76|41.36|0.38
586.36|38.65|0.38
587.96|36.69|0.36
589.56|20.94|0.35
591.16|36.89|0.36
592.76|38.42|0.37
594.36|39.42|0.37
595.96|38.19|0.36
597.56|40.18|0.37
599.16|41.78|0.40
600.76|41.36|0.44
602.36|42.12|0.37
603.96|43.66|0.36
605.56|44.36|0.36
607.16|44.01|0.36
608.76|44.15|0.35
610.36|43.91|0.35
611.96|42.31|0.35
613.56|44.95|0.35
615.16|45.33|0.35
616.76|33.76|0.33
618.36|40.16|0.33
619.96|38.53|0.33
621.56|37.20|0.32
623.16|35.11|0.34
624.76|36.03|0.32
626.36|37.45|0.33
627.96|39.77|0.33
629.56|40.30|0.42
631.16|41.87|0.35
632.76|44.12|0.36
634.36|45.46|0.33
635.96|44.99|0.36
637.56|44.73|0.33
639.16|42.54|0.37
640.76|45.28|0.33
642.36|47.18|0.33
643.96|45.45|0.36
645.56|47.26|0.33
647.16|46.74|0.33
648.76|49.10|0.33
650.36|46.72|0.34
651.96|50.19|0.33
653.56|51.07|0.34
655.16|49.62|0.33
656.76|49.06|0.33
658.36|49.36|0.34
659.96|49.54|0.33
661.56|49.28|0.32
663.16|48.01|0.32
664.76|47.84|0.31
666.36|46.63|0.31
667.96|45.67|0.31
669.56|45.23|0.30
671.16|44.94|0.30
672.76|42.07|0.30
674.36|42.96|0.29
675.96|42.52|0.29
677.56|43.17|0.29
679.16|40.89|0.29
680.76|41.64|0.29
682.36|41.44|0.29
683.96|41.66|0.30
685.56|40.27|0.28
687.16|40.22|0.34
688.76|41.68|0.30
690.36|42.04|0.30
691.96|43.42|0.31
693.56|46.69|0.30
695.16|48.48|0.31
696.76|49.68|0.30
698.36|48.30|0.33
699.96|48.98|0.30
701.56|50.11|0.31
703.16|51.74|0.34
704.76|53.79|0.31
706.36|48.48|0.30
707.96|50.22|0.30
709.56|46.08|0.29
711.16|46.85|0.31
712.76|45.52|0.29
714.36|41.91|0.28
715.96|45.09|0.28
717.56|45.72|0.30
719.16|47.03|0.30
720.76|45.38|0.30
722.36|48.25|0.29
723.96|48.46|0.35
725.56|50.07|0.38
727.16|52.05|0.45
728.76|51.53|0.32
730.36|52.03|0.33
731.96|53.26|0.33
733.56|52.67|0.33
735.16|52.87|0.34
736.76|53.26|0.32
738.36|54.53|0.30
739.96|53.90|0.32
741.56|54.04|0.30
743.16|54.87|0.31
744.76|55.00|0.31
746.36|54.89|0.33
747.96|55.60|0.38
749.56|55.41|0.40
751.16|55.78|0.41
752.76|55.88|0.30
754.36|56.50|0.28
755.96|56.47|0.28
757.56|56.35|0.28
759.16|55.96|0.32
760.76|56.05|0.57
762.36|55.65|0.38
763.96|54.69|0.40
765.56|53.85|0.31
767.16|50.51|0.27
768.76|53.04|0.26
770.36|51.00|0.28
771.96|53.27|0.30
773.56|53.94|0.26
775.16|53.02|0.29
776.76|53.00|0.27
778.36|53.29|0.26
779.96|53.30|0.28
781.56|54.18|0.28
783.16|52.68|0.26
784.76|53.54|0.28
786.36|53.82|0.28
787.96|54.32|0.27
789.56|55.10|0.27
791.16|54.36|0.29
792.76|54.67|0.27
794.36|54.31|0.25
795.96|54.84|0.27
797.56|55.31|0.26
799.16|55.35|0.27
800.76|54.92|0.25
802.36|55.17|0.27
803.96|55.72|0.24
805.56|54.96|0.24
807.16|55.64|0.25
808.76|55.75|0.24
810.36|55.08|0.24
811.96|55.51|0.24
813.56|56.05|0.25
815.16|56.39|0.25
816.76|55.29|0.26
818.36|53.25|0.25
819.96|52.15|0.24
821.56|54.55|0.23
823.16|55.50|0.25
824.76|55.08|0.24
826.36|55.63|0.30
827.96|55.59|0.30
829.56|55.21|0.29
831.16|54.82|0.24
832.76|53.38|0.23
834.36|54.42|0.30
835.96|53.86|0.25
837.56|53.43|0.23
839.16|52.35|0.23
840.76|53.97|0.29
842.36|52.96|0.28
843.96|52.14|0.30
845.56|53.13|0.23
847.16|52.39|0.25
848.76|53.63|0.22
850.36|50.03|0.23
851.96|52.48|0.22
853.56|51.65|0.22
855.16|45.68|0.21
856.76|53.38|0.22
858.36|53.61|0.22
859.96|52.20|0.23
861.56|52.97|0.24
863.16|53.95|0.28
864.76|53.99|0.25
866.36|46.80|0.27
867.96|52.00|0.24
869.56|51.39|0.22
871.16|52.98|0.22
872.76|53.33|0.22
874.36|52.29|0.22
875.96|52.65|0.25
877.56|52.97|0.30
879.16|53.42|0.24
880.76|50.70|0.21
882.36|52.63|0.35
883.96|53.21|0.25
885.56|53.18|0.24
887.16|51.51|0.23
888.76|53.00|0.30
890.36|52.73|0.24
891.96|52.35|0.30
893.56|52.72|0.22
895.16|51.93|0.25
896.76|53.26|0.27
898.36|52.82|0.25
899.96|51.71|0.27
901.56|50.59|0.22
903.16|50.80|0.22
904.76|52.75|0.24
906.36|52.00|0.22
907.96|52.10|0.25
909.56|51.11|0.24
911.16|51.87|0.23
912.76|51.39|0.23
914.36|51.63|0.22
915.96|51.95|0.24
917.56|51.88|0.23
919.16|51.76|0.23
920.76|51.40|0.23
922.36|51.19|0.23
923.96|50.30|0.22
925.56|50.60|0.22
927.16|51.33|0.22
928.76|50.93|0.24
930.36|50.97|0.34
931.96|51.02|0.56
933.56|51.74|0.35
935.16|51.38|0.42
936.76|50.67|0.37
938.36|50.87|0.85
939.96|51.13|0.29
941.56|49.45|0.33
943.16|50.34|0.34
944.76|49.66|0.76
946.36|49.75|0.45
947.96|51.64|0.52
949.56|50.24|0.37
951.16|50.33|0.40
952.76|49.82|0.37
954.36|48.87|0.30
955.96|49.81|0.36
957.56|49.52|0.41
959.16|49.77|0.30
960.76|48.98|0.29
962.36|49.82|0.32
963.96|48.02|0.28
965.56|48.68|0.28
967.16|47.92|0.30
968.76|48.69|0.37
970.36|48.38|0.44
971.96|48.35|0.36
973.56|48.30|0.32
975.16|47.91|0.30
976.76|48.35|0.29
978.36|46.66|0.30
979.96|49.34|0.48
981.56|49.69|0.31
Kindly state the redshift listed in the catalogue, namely 0.000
